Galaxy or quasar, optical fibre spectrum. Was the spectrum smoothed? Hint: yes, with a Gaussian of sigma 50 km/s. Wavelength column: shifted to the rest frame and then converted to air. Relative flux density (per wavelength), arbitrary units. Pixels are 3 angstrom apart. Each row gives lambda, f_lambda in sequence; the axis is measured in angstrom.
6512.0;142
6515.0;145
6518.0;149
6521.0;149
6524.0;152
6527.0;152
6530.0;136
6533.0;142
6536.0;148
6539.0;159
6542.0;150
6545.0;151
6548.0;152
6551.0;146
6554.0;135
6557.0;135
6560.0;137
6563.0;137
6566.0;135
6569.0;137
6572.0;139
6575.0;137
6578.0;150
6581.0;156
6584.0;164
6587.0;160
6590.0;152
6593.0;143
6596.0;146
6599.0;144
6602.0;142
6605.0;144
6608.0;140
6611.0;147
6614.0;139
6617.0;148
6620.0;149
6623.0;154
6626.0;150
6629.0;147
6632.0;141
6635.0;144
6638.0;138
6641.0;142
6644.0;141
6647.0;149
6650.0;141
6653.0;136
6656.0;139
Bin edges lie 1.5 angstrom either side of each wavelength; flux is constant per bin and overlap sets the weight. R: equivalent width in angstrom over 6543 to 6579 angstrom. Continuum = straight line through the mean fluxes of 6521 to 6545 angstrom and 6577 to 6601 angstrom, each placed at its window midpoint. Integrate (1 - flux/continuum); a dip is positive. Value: 2.2 angstrom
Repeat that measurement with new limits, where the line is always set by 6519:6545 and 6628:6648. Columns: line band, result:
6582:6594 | -0.8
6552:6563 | 0.8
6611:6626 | -0.4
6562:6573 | 0.7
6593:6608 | 0.1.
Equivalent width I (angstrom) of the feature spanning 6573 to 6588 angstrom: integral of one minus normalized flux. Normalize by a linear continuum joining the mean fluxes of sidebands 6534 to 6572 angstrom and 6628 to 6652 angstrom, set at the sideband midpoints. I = -1.0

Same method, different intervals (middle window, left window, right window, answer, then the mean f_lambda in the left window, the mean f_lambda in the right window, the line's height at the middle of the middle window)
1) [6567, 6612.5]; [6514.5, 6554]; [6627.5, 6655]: -0.5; 148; 142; 145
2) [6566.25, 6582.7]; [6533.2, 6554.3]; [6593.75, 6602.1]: 0.3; 149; 144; 146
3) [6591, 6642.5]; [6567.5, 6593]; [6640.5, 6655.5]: 0.1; 149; 142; 145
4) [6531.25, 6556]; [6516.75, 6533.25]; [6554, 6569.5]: -1.1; 147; 136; 141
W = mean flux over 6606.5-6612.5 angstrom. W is 144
